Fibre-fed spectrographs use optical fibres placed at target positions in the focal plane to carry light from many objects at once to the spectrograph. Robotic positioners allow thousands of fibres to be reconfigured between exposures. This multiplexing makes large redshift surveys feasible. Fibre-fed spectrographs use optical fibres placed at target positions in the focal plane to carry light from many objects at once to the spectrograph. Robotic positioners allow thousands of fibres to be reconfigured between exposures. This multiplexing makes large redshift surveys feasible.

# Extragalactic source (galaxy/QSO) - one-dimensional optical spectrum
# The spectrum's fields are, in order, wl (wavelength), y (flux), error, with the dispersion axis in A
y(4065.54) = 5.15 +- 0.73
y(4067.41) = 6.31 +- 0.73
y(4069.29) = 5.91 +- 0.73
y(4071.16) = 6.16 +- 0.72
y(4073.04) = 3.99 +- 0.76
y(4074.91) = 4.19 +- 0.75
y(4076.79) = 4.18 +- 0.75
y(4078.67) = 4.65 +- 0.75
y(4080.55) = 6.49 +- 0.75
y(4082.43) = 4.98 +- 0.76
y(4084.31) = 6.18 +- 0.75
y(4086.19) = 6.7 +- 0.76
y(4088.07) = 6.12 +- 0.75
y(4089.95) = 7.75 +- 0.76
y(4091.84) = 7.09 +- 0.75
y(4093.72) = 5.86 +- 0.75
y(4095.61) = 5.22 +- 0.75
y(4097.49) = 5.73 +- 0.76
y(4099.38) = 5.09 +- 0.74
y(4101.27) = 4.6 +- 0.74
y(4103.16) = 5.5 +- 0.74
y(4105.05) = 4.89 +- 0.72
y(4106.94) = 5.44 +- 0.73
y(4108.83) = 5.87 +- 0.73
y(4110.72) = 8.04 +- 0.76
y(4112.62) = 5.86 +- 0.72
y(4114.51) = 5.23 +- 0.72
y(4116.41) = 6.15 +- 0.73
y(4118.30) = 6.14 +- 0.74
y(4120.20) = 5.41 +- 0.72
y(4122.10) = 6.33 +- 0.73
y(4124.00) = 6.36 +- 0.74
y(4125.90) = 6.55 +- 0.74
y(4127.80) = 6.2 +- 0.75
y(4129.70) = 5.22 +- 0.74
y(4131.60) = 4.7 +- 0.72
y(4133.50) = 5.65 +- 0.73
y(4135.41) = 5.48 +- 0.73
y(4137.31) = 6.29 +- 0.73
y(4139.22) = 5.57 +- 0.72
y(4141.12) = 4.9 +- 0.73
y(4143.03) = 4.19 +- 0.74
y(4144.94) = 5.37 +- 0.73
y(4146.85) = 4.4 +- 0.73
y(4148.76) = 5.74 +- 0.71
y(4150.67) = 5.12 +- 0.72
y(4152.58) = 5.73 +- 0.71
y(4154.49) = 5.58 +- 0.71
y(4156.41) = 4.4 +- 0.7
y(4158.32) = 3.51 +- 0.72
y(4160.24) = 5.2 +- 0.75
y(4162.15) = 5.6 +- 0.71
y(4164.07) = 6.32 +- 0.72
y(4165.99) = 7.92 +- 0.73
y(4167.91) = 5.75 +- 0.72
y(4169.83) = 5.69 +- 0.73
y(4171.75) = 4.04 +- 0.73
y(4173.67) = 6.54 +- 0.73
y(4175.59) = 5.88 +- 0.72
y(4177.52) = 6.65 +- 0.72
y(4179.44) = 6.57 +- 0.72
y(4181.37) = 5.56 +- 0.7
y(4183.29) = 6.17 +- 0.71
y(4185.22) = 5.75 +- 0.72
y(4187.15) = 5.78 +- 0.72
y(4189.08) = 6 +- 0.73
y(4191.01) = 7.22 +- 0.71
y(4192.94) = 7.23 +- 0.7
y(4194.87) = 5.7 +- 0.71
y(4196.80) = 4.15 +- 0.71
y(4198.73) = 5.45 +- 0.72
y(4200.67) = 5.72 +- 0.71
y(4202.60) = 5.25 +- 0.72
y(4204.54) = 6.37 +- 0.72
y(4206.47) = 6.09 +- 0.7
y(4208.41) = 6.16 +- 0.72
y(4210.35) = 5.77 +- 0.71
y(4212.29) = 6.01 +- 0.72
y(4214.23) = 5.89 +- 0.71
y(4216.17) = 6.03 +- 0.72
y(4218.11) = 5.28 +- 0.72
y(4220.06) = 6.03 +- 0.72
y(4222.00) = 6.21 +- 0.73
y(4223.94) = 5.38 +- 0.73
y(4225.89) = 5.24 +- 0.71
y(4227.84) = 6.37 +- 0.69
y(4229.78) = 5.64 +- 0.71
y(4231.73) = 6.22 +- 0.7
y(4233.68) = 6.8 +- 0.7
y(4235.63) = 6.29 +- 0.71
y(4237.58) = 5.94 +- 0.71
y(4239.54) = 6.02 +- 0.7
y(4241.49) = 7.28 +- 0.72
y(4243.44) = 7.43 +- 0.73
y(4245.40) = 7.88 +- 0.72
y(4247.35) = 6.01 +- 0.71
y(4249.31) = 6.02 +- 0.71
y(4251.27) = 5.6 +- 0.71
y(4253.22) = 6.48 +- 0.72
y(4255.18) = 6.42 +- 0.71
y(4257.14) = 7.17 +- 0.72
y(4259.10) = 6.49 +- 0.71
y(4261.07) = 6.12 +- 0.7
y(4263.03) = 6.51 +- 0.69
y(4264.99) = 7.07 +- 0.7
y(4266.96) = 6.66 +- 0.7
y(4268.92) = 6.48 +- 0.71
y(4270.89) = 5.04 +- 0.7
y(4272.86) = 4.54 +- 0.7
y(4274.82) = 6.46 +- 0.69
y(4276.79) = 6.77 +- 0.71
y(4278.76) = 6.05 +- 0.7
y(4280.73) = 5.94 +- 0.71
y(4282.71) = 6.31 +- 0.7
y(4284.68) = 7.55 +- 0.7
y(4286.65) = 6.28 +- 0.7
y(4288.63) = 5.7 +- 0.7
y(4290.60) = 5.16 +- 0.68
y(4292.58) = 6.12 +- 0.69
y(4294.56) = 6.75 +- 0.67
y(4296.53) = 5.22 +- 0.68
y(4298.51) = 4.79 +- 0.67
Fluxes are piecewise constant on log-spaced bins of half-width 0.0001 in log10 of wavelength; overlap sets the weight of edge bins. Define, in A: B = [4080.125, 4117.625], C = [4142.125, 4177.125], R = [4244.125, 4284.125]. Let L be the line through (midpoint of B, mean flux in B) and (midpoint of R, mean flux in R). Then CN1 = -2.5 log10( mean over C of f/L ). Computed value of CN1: 0.126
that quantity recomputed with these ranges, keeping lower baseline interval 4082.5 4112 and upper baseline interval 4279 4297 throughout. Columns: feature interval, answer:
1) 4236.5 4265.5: -0.077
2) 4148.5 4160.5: 0.204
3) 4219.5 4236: 0.013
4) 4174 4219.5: 0.020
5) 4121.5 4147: 0.088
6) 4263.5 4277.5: -0.005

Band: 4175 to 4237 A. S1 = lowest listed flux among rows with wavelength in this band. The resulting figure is 4.15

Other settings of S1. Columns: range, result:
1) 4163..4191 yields 4.04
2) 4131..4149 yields 4.19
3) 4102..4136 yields 4.7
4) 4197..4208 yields 5.25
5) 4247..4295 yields 4.54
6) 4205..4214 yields 5.77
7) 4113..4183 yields 3.51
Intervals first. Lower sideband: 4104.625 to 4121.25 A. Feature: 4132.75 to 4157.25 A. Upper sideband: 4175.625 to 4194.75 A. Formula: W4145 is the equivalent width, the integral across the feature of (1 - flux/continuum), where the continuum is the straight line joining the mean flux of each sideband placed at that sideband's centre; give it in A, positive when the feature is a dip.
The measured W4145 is 3.29 A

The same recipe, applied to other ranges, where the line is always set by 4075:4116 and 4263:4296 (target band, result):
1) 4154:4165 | 1.5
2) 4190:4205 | 0.3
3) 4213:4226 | 0.6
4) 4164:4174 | -0.1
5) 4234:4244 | -0.8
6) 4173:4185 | -0.5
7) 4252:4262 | -0.6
